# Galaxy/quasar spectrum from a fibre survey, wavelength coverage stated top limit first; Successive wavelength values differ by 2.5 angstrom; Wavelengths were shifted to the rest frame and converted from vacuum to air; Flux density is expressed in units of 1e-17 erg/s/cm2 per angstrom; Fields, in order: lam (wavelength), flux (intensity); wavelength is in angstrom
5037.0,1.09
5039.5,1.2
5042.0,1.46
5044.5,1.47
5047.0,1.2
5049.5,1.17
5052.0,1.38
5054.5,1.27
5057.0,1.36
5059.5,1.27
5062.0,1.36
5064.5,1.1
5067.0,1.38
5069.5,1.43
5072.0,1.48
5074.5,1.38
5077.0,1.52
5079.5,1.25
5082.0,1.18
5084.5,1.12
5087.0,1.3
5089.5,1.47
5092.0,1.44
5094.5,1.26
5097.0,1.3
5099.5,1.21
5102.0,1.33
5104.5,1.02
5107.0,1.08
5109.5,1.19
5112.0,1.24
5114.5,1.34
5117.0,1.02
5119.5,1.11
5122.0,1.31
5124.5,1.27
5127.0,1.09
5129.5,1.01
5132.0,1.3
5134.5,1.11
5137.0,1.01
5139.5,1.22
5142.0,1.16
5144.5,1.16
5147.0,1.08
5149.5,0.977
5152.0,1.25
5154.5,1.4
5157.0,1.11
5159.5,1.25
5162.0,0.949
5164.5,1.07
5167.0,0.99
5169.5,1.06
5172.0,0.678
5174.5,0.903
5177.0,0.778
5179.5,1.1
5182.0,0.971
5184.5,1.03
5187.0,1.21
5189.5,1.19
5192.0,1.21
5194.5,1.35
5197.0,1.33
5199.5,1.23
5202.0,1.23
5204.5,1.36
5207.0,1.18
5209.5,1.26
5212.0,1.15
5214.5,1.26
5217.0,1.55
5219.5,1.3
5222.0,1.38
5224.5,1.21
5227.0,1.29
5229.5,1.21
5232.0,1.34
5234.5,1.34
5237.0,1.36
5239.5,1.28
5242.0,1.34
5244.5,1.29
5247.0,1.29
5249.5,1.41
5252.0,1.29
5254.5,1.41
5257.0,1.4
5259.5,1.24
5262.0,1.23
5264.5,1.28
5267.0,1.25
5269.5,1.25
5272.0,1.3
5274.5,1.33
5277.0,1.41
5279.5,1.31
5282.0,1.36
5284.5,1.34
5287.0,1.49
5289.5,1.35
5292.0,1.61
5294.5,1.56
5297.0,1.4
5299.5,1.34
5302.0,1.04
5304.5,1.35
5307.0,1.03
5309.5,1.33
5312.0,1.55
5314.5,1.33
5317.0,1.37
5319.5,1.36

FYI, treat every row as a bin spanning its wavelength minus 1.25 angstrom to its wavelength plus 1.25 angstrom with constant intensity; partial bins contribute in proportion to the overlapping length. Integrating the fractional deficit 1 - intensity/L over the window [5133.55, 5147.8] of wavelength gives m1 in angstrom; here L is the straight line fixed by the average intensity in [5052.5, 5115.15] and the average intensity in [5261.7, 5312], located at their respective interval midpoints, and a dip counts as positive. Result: 2.0 angstrom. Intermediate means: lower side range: 1.29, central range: 1.12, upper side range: 1.34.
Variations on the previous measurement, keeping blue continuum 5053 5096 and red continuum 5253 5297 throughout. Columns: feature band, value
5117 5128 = 1.3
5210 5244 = 1.2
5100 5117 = 1.9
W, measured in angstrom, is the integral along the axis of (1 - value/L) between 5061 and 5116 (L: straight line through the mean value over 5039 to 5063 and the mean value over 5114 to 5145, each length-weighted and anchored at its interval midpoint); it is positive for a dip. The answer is -2.1 angstrom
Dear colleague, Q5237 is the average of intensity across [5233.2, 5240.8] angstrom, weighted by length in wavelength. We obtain 1.33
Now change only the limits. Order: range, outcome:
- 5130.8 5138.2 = 1.14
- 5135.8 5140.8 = 1.12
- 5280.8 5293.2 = 1.43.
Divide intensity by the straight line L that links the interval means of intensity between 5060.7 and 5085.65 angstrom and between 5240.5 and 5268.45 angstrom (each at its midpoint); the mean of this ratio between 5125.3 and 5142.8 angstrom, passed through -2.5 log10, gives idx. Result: 0.17 mag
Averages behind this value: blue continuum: 1.32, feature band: 1.13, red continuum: 1.31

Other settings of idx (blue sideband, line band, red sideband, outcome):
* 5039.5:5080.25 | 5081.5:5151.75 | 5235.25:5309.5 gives 0.13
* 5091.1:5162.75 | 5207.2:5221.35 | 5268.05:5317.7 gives -0.02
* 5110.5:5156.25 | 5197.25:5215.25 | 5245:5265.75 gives 0.01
